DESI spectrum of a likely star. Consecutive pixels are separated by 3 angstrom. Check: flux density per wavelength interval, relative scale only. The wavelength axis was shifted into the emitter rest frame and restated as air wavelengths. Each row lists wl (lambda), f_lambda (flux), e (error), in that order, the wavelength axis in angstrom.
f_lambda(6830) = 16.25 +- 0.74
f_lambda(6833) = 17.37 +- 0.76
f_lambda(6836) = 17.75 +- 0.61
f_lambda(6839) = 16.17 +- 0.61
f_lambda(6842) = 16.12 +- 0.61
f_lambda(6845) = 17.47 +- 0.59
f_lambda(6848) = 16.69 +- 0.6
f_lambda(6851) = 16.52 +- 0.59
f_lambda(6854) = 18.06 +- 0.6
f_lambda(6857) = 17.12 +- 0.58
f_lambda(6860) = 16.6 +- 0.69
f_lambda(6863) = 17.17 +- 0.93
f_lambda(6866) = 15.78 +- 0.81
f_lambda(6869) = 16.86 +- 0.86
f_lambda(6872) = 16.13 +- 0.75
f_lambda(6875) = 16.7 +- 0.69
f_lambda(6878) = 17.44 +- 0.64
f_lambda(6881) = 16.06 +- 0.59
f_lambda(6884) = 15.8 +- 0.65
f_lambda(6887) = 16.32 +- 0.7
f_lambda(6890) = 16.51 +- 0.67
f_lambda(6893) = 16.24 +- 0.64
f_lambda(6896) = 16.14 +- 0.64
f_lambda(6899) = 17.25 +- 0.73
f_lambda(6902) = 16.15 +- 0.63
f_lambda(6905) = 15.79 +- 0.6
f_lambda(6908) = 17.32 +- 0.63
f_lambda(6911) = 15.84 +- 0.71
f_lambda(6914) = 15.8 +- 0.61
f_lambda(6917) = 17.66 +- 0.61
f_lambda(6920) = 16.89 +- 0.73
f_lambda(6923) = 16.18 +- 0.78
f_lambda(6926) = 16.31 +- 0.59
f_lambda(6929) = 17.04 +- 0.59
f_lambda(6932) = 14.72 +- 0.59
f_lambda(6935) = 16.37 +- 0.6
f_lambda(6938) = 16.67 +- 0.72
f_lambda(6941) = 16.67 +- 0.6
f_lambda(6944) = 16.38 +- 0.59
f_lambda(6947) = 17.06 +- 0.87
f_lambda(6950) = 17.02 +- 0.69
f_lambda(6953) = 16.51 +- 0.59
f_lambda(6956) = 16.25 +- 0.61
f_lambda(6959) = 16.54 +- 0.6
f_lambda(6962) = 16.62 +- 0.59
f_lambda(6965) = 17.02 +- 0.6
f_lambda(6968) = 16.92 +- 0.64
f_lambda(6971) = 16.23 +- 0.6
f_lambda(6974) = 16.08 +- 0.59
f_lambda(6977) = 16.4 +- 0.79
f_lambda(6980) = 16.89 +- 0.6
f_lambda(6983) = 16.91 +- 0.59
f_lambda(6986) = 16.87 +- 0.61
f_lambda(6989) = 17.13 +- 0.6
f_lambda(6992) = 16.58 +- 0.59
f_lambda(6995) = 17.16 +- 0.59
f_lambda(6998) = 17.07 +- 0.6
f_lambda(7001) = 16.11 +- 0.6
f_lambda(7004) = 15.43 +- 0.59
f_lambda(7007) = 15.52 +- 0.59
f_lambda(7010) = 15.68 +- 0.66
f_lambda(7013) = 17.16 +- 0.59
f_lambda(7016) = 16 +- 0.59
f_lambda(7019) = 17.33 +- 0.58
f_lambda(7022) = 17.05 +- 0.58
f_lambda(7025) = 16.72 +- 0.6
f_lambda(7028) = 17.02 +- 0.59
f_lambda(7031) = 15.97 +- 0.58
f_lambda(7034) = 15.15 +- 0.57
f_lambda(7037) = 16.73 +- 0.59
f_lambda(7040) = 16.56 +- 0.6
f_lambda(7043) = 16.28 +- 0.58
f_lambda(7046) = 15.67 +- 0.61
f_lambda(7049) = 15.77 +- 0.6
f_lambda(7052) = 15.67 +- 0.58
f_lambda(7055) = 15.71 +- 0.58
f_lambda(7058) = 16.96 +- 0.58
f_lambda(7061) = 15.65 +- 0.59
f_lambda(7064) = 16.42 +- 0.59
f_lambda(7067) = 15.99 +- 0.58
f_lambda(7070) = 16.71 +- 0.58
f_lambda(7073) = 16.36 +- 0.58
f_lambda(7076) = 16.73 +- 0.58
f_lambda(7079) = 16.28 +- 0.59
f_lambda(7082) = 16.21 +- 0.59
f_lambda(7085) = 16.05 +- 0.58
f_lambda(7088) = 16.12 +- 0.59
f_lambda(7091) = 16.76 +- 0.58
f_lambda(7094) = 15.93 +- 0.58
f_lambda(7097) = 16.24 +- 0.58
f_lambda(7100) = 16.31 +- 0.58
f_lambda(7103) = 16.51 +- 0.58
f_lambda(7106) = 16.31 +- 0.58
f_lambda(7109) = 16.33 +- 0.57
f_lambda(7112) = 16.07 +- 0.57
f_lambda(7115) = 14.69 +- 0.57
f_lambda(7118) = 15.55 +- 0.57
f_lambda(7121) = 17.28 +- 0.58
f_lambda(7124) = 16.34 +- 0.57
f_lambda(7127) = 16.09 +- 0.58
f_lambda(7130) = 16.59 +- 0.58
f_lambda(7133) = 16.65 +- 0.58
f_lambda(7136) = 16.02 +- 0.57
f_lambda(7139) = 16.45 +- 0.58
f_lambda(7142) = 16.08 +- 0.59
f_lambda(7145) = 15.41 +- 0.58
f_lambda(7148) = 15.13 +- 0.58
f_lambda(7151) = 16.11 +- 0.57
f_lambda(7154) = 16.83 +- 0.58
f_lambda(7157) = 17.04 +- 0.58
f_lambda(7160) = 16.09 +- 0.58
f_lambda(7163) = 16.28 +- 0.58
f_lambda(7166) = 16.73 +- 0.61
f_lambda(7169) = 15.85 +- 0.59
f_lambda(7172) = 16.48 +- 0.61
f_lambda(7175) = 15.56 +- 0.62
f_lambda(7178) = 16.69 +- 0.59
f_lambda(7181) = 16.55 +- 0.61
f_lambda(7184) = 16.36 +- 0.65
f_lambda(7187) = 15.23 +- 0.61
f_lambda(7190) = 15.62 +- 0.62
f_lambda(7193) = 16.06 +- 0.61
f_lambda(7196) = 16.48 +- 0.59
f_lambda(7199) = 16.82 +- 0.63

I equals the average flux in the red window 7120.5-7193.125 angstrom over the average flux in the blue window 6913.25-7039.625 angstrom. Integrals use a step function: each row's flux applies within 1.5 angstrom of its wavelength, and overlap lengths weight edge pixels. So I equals 1.0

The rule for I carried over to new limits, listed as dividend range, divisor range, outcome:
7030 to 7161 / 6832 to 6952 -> 0.97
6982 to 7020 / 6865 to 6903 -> 1.01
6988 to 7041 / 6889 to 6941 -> 1.00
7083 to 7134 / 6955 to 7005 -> 0.98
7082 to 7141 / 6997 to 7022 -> 0.99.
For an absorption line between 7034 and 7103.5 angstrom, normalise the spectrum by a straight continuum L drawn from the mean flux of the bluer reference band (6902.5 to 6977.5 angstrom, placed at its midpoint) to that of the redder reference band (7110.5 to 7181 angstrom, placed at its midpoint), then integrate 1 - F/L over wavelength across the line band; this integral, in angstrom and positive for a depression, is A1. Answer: 0.3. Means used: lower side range 16.5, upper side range 16.2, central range 16.2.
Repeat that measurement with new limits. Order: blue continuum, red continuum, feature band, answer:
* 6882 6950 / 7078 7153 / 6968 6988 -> -0.3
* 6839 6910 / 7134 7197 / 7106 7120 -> 0.4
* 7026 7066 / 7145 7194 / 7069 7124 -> -0.4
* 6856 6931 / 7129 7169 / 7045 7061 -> 0.4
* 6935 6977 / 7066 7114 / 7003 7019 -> 0.4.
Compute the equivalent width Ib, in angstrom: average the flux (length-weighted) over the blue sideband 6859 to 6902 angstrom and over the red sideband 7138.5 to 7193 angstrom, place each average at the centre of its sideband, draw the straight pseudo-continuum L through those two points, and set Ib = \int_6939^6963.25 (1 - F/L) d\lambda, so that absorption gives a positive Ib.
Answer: -0.3 angstrom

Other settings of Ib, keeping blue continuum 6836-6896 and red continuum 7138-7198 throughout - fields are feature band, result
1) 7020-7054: 0.2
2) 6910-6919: 0.0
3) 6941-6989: -0.5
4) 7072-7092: -0.1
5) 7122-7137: -0.2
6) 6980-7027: -0.5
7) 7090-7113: -0.1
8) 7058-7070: 0.1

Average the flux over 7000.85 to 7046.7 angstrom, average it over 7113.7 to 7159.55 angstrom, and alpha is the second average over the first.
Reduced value 0.99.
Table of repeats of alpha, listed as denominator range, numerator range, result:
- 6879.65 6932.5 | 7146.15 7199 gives 0.99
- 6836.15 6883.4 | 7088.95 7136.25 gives 0.97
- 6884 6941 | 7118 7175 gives 0.99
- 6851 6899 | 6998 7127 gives 0.98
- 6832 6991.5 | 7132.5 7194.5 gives 0.97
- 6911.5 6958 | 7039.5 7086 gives 0.98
